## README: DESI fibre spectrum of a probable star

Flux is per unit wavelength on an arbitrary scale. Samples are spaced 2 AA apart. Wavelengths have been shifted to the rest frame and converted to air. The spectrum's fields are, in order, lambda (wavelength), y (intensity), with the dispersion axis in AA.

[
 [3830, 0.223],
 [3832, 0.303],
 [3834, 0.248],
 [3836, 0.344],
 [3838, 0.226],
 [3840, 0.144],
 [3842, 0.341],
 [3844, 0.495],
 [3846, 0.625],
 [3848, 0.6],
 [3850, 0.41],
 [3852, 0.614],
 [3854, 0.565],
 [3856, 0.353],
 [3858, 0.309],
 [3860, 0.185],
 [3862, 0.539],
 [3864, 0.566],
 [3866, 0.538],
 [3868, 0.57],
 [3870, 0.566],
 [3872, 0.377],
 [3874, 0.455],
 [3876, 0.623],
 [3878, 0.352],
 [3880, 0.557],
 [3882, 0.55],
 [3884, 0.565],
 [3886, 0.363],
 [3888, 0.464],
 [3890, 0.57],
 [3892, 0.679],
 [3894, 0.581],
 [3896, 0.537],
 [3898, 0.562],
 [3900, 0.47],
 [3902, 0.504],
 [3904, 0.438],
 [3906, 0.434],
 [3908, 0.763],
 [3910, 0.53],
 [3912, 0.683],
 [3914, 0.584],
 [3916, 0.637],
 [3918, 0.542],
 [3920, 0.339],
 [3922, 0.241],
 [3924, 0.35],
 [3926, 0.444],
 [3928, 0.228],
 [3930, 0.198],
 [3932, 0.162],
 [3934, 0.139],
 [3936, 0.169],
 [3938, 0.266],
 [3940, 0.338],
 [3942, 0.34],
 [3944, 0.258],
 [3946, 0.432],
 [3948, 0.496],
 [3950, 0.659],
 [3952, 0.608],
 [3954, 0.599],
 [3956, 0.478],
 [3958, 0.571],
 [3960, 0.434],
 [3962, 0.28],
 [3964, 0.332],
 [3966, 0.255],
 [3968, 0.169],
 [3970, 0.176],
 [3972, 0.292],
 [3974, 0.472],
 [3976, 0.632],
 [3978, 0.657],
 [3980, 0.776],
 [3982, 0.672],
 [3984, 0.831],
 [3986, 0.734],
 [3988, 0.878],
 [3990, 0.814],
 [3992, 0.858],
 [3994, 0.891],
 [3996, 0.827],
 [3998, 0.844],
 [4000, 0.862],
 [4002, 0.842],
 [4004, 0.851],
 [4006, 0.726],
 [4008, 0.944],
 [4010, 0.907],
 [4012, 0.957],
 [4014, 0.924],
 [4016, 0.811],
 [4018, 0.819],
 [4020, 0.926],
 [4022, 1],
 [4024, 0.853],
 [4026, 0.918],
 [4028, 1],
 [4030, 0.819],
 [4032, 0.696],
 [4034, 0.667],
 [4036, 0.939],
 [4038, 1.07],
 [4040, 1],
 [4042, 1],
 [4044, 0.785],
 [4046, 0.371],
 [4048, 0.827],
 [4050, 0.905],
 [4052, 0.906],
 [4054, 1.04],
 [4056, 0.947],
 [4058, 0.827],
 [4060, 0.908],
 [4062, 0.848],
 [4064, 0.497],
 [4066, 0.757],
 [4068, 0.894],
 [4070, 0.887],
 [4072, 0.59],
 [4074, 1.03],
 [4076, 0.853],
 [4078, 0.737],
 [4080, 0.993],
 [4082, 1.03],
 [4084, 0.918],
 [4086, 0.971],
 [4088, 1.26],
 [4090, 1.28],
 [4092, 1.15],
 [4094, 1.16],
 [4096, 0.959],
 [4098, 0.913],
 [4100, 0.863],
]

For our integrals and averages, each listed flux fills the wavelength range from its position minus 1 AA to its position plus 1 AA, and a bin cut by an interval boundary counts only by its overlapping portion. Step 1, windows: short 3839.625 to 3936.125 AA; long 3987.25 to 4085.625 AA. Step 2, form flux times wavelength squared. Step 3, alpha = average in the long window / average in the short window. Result 2.0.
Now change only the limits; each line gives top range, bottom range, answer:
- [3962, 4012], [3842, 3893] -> 1.45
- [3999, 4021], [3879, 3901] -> 1.72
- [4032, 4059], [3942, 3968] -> 2.07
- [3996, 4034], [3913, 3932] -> 2.37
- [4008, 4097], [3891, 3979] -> 2.22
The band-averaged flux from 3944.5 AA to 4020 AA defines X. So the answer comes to 0.658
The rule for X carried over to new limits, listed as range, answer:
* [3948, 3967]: 0.47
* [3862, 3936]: 0.473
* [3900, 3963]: 0.425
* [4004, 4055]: 0.872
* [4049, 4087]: 0.87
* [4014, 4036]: 0.858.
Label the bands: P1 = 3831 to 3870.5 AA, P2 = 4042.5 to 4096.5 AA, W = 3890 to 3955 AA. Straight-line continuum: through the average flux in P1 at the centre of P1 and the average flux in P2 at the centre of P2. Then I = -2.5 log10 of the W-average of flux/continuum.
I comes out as 0.27 mag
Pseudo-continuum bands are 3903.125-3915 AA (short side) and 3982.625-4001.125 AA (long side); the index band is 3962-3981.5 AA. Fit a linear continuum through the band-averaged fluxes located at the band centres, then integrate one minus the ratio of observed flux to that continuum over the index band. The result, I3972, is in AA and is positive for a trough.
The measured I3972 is 9.0 AA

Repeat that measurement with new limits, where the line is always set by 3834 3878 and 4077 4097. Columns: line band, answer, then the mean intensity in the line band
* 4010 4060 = 1.7 AA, 0.877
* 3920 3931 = 5.8 AA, 0.296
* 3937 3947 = 5.1 AA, 0.327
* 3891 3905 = 0.3 AA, 0.539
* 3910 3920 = 0.3 AA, 0.576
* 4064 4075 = 2.2 AA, 0.801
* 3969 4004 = 3.4 AA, 0.713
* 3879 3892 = -0.1 AA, 0.524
